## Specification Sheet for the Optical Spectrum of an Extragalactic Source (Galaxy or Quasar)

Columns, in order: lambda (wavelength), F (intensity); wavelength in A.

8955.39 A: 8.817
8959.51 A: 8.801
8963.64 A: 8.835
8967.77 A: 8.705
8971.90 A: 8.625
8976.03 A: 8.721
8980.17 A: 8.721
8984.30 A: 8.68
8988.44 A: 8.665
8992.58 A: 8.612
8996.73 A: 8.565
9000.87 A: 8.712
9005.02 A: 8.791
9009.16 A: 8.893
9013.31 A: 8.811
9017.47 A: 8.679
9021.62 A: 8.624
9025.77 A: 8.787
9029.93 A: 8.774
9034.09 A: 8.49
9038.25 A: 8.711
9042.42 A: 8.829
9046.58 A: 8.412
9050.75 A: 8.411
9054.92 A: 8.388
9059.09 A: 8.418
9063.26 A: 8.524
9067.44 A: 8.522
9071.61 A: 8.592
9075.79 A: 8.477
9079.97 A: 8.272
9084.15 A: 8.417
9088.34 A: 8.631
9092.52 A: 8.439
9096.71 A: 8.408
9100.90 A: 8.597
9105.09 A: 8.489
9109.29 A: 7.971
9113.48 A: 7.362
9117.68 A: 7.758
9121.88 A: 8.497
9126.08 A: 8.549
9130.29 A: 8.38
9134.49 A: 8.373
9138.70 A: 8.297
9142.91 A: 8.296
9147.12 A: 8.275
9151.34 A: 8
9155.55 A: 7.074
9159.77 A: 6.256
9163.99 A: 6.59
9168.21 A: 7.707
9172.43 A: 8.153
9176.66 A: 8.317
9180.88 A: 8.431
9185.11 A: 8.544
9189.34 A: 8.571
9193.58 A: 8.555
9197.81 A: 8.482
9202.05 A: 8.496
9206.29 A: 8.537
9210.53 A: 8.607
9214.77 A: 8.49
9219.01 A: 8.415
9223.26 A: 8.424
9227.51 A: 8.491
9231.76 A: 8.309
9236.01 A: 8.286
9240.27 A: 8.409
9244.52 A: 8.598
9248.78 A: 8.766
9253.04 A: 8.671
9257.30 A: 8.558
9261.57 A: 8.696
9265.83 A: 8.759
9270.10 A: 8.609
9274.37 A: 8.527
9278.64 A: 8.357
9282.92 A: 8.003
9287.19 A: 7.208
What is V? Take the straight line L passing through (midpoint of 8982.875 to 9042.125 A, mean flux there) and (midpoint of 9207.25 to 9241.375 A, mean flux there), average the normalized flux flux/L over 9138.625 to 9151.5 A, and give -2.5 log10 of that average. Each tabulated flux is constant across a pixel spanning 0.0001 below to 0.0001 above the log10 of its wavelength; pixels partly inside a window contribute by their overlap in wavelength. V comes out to 0.04 mag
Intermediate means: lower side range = 8.7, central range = 8.23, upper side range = 8.43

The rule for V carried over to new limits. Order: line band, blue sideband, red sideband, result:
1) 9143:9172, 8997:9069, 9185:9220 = 0.152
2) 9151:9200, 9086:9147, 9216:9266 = 0.068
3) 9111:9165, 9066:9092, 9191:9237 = 0.084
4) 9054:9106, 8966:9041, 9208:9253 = 0.019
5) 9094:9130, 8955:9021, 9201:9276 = 0.054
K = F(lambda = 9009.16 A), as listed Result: 8.893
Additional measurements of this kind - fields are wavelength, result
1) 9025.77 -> 8.787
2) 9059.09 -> 8.418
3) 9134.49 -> 8.373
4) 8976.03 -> 8.721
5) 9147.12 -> 8.275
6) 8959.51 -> 8.801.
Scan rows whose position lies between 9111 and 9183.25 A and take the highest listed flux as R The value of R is 8.549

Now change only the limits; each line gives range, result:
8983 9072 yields 8.893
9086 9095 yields 8.631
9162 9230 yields 8.607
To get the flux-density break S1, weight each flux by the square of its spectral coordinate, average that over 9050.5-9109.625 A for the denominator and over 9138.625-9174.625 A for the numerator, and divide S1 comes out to 0.9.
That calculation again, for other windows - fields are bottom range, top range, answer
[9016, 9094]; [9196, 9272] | 1.04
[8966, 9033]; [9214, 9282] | 1.03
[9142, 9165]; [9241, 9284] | 1.18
